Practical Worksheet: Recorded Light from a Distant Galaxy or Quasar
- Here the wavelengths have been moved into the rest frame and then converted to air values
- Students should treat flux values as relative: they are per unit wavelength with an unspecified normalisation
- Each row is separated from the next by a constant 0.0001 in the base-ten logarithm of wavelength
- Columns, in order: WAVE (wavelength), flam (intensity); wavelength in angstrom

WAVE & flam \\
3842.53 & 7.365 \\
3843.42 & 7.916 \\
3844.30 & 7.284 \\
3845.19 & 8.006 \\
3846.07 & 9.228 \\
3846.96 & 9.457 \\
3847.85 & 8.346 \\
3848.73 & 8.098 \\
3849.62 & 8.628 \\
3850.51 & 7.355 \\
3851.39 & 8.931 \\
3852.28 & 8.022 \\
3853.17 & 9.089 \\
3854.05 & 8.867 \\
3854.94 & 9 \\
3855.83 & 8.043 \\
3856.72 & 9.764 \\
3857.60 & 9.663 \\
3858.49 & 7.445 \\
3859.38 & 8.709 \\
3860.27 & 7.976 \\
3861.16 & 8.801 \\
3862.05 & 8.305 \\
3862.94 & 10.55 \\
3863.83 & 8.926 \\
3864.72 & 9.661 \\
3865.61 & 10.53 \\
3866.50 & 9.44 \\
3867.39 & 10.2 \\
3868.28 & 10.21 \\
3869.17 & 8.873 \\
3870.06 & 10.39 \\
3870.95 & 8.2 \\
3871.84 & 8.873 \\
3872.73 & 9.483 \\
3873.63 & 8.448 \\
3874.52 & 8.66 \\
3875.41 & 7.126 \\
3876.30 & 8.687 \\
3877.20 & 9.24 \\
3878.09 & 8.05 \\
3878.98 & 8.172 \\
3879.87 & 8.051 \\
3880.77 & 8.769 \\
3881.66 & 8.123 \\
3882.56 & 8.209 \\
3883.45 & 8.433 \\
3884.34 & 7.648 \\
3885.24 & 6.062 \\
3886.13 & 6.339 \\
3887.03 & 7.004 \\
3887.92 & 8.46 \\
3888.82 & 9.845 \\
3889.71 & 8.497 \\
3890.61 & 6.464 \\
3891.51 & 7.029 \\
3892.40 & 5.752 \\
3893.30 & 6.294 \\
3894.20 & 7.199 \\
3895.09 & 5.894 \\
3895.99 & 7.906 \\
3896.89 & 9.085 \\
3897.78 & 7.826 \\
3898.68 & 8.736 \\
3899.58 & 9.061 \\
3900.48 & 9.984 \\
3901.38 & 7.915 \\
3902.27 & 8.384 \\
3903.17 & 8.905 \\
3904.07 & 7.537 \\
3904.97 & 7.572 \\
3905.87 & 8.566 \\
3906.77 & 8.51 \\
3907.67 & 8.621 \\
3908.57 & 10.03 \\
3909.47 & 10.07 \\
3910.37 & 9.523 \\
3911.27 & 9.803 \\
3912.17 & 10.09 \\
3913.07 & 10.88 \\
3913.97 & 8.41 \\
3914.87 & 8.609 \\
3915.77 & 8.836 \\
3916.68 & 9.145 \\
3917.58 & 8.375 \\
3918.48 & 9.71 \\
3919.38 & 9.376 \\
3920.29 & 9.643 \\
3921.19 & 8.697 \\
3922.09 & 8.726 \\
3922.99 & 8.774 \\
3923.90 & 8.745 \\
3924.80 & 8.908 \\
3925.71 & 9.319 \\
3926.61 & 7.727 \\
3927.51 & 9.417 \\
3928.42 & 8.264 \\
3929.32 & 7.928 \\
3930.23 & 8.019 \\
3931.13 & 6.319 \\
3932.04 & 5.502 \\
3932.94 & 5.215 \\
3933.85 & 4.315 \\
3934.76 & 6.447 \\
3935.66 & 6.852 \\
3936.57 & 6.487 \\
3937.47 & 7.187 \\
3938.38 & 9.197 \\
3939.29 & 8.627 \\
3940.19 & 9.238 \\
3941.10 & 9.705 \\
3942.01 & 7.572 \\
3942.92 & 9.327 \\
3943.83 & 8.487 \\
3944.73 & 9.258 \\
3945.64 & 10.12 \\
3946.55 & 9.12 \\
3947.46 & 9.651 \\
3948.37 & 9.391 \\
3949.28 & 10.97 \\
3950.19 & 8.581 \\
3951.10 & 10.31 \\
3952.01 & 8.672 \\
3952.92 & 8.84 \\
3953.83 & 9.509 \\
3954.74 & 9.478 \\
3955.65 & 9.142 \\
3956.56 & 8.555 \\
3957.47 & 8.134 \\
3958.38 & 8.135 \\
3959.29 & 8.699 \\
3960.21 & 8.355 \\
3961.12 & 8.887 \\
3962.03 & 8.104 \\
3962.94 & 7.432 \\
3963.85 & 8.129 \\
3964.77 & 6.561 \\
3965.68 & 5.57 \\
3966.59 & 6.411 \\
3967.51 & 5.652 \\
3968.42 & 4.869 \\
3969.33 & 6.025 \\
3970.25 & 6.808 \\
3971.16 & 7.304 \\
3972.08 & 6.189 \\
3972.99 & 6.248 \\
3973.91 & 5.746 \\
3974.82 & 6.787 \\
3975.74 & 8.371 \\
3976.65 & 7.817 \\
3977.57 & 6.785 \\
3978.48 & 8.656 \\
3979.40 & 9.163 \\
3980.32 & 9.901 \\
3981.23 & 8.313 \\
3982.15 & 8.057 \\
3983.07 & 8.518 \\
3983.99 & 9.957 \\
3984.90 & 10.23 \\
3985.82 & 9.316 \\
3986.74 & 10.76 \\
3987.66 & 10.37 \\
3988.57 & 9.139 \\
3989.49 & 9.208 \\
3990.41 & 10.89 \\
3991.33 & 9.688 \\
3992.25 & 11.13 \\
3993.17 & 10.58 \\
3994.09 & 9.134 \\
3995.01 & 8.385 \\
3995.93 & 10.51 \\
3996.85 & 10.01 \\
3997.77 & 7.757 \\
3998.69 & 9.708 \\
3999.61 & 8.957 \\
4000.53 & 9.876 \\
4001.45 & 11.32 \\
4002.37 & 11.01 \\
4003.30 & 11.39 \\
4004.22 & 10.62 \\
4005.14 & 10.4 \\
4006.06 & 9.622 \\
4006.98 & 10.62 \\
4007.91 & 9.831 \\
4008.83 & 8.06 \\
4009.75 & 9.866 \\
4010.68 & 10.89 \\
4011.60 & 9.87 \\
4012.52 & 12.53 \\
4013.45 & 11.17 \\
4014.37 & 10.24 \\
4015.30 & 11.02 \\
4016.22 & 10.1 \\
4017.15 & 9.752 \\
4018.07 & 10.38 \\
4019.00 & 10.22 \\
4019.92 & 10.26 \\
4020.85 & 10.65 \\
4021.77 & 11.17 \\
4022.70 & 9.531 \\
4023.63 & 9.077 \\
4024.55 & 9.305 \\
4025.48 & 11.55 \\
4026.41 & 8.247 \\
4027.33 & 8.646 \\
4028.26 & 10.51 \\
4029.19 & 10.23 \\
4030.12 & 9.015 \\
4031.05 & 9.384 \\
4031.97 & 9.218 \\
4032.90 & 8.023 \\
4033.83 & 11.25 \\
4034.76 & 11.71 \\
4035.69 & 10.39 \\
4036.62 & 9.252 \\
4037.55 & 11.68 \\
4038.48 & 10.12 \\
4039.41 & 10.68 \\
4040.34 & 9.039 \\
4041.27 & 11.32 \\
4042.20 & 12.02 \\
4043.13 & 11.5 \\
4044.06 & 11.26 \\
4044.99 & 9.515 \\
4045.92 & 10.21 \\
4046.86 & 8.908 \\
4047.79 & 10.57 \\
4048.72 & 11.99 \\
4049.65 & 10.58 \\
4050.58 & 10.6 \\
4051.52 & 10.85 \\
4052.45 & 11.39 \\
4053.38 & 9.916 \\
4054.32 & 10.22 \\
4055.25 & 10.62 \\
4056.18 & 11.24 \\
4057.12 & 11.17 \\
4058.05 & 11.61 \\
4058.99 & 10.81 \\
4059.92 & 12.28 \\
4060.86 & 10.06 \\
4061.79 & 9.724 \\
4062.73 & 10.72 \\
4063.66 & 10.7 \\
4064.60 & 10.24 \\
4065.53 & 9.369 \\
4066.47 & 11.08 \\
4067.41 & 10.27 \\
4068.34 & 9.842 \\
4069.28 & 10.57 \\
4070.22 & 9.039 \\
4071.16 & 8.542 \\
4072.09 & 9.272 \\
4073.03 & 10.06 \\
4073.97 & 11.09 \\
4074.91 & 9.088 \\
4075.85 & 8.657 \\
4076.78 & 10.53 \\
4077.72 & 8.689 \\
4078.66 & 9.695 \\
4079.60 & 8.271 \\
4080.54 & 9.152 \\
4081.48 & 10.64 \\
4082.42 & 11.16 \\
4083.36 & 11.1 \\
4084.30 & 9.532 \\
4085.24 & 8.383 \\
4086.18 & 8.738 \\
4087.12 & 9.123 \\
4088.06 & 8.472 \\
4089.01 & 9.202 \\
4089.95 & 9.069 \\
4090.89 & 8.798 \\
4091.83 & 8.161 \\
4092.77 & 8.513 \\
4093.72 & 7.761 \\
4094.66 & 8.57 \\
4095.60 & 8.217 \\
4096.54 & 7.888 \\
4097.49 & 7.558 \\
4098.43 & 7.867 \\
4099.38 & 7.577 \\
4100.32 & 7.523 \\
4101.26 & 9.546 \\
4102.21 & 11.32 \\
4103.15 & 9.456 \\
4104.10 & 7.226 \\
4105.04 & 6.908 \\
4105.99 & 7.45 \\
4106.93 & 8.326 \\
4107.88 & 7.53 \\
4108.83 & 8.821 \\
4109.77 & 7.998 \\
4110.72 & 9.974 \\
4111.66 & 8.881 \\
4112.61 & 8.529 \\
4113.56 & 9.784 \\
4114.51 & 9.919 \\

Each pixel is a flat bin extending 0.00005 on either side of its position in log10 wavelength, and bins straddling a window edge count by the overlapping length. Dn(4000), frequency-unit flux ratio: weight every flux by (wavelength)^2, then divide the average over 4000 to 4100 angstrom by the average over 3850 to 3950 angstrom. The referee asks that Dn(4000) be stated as 1.27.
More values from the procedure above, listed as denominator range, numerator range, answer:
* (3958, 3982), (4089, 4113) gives 1.22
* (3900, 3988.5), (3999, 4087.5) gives 1.28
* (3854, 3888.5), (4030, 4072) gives 1.32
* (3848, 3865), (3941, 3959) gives 1.10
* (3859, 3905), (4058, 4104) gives 1.24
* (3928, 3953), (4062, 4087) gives 1.28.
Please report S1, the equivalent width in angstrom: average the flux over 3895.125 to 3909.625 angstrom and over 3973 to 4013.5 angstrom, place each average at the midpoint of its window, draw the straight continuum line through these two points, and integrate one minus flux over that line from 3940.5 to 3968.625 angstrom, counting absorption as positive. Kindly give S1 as 1.9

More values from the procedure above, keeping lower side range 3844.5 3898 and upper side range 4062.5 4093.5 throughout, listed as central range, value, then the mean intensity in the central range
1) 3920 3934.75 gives 1.57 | 7.78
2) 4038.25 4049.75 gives -1.53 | 10.6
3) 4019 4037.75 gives -1.35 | 9.94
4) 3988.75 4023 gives -3.82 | 10.2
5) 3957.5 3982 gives 4.33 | 7.37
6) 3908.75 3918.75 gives -0.90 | 9.42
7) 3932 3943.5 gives 1.75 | 7.44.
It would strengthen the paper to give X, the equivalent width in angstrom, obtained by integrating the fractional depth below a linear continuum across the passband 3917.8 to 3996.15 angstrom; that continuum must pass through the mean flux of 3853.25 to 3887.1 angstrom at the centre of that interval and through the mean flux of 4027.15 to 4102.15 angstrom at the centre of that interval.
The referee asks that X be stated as 7.0 angstrom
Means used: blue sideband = 8.68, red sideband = 9.83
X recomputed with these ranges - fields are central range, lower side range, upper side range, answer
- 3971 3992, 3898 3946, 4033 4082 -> 1.5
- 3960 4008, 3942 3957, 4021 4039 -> 4.4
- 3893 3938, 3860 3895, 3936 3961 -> 1.9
